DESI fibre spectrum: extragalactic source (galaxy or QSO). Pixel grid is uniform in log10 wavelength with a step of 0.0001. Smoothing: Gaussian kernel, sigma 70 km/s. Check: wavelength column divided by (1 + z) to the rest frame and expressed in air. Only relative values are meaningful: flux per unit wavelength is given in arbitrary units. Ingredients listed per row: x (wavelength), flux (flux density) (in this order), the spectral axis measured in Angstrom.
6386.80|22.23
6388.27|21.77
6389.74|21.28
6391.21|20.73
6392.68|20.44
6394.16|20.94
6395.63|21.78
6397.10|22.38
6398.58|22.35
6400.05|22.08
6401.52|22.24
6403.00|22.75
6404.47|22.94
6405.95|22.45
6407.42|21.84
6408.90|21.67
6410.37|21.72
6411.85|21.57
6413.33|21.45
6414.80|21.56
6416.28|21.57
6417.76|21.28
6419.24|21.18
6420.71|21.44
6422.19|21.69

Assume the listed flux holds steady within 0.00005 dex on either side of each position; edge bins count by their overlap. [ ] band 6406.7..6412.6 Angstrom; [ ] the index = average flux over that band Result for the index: 21.7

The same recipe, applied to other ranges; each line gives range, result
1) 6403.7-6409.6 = 22.2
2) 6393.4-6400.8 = 21.9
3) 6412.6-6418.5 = 21.5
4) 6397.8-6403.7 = 22.3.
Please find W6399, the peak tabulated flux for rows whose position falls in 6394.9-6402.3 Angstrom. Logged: 22.38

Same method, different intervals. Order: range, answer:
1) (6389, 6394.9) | 21.28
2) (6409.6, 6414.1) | 21.72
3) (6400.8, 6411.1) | 22.94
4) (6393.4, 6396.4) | 21.78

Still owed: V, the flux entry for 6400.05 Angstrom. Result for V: 22.08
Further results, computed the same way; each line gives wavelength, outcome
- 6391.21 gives 20.73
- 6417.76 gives 21.28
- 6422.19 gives 21.69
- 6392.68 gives 20.44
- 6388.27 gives 21.77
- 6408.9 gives 21.67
